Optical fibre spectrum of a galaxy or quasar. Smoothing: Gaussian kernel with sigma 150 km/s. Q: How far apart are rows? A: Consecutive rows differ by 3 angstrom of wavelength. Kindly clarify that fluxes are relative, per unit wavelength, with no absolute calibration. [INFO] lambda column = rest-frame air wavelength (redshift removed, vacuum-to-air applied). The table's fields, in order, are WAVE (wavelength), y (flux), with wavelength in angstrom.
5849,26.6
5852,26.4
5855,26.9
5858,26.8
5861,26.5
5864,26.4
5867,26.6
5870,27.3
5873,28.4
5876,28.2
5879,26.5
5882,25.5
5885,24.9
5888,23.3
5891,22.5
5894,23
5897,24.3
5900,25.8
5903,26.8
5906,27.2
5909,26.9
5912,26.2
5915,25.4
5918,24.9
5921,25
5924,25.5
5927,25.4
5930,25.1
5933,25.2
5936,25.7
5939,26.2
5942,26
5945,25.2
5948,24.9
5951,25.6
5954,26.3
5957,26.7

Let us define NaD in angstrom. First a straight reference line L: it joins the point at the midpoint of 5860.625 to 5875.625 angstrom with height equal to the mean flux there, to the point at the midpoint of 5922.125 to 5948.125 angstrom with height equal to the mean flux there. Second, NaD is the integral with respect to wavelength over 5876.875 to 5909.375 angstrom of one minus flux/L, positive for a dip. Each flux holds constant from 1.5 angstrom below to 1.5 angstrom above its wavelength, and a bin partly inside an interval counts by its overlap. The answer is 1.7 angstrom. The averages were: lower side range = 27.2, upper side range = 25.5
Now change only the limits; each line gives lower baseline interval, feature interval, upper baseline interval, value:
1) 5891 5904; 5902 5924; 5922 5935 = -0.9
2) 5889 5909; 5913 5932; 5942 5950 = -0.1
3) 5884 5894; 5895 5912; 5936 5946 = -1.4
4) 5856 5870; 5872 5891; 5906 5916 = 0.5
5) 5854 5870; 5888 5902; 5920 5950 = 1.2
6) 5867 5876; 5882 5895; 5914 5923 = 1.5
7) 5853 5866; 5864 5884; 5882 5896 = -1.4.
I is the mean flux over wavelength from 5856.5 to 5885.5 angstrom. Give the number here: 26.8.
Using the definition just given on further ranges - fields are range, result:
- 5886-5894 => 23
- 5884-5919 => 25.1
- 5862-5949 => 25.7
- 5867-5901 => 25.5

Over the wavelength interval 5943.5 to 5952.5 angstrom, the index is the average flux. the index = 25.2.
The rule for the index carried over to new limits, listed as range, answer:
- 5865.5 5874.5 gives 27.4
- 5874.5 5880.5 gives 27.3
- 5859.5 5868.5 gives 26.5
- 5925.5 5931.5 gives 25.2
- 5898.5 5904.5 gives 26.3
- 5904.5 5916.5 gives 26.4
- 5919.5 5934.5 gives 25.2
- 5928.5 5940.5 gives 25.6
